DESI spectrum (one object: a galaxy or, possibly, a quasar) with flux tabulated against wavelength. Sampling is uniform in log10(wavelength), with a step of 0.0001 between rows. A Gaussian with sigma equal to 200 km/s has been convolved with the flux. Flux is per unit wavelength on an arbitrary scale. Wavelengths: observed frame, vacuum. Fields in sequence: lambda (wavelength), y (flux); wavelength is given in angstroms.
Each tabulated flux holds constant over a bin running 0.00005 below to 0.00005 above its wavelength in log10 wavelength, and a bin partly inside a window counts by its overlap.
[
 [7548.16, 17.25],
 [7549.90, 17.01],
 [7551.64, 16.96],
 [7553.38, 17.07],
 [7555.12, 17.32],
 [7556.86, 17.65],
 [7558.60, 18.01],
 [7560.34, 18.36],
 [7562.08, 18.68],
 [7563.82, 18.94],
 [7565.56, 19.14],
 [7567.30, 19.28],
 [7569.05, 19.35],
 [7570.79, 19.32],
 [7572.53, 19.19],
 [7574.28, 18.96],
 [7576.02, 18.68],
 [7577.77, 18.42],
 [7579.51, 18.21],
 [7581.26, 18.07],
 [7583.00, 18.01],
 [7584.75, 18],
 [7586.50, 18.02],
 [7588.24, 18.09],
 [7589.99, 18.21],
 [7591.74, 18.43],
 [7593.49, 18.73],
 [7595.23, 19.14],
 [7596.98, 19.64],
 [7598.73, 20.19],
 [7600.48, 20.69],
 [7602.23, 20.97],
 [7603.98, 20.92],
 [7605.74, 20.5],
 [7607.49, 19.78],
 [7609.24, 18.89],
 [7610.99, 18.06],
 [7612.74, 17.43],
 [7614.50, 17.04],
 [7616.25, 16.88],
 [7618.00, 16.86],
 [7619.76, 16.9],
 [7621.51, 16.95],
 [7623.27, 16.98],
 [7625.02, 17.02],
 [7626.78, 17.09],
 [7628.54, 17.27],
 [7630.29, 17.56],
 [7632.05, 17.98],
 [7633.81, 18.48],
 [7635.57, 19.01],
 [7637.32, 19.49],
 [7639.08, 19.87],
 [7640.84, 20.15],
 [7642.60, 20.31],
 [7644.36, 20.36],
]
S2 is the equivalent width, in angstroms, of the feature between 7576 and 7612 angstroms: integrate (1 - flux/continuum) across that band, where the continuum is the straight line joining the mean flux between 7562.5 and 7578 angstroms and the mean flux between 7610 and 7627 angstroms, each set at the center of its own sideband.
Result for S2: -1.90 angstroms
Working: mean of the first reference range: 19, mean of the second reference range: 17.1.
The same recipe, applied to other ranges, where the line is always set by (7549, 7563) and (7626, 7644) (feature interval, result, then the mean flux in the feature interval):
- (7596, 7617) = -1.0 angstroms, 19.3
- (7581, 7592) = 0.0 angstroms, 18.1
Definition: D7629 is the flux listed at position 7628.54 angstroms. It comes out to 17.27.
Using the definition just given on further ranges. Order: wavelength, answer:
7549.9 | 17.01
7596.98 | 19.64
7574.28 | 18.96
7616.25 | 16.88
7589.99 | 18.21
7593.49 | 18.73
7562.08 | 18.68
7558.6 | 18.01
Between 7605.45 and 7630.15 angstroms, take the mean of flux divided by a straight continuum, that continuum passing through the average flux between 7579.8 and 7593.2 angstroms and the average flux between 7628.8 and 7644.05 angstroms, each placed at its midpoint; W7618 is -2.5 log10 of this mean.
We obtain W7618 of 0.07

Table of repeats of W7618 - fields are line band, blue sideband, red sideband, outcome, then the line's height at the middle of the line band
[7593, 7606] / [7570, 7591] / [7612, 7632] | -0.13 mag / 17.8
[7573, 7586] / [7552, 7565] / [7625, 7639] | -0.02 mag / 18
